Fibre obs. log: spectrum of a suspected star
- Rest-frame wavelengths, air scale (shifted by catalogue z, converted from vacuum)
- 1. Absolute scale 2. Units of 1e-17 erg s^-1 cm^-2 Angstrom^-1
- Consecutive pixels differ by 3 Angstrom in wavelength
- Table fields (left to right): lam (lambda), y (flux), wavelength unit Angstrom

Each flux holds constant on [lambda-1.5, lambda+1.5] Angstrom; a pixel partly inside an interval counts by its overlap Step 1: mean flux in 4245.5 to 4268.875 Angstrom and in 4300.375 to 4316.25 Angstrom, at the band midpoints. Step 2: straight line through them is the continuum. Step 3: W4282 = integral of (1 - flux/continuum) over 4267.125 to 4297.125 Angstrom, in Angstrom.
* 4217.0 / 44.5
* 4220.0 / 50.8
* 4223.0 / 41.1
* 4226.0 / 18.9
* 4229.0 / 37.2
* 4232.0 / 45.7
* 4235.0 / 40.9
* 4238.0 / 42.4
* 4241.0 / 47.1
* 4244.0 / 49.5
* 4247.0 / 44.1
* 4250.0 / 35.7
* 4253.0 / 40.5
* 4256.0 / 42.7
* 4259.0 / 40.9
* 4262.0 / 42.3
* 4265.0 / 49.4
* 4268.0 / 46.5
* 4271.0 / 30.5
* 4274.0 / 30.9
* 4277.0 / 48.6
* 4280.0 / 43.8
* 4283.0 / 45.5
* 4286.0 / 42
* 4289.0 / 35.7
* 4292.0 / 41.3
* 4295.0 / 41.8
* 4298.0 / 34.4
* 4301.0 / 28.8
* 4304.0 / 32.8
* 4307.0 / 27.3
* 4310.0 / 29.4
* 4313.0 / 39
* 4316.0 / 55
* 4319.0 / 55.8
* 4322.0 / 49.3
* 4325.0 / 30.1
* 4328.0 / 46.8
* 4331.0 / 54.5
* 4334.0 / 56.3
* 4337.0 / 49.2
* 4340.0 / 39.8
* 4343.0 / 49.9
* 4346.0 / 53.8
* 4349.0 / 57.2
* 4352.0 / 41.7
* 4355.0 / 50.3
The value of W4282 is -1.52 Angstrom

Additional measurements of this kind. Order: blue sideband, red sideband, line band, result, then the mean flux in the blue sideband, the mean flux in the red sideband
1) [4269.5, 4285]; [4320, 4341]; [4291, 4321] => 3.5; 39.9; 47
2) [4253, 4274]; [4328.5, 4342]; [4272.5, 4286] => 0.3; 41.1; 49.7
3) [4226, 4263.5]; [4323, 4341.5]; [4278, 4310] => 5.0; 41.5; 46.2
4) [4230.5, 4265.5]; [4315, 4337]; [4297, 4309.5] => 4.5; 43.3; 49.5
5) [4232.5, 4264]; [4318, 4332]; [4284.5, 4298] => 1.6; 42.8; 46.7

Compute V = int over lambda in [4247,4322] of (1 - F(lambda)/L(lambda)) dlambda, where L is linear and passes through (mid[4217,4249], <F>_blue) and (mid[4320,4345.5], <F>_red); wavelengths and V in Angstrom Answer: 7.4 Angstrom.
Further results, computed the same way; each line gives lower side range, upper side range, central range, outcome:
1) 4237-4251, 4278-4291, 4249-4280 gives 1.4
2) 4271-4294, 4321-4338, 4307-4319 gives 1.1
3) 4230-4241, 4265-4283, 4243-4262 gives 0.2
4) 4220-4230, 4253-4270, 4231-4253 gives -2.5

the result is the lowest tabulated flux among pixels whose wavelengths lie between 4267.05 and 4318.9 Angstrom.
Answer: 27.3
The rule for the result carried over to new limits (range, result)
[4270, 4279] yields 30.5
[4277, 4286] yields 42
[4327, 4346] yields 39.8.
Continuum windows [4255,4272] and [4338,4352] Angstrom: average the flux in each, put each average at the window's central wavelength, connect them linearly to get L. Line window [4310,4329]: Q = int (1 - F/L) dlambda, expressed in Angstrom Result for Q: 1.0 Angstrom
